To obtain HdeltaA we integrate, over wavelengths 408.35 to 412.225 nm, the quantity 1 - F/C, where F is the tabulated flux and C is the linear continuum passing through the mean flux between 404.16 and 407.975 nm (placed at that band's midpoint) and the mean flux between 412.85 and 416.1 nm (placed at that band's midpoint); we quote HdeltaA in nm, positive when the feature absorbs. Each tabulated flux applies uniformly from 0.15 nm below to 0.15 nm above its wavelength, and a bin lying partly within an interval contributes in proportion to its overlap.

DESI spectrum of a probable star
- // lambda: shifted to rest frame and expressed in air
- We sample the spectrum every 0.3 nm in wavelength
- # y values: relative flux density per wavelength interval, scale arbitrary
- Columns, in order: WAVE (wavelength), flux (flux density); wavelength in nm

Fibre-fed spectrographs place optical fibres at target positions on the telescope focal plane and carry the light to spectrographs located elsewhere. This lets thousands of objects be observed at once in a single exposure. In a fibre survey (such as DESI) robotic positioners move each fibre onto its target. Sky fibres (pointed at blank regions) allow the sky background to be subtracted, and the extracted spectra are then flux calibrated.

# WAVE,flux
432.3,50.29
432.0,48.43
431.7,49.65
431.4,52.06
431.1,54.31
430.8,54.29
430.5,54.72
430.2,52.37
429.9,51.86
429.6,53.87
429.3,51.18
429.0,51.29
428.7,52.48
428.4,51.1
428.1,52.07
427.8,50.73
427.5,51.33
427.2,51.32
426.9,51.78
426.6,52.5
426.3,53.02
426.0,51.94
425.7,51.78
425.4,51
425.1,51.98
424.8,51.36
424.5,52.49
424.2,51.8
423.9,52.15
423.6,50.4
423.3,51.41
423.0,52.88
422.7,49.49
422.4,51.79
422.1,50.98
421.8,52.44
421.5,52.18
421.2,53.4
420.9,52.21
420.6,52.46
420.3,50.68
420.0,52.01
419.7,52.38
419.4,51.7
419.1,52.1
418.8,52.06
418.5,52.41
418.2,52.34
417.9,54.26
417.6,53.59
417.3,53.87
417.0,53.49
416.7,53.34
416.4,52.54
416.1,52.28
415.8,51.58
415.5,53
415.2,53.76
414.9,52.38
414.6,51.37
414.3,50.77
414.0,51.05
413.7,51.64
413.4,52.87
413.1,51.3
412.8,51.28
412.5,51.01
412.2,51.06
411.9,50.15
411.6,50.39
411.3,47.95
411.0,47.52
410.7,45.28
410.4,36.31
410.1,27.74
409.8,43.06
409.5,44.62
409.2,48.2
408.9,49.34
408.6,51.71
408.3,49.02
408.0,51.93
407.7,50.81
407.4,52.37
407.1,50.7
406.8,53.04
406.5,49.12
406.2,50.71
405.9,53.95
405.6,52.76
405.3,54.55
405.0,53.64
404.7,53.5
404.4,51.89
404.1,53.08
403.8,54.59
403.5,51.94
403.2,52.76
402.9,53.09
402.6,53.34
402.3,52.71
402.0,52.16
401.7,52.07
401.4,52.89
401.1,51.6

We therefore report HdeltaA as 0.49 nm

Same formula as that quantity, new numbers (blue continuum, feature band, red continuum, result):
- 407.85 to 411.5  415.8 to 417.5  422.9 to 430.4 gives -0.18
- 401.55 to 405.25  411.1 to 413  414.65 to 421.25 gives 0.09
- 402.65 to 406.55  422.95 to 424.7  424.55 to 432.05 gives 0.01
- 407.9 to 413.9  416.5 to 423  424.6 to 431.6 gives -0.31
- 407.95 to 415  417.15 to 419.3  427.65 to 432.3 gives -0.15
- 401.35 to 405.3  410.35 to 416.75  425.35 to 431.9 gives 0.25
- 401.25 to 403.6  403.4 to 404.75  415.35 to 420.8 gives -0.01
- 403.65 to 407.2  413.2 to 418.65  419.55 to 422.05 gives -0.03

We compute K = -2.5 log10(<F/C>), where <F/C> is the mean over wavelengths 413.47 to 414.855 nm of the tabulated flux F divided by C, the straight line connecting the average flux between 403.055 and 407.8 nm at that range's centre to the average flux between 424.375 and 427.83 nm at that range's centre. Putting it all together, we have 0.02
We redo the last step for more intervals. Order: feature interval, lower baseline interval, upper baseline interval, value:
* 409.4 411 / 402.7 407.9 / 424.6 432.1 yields 0.29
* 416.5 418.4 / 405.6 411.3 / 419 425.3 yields -0.06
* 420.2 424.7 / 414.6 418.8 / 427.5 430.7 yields 0.02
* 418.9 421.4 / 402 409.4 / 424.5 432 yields 0.00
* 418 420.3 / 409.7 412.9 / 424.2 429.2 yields -0.07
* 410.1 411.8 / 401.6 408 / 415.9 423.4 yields 0.19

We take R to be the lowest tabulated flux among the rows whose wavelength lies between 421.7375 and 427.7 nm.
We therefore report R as 49.49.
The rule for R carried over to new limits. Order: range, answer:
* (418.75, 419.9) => 51.7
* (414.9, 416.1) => 51.58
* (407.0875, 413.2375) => 27.74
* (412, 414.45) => 50.77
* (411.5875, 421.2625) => 50.15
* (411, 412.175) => 47.52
